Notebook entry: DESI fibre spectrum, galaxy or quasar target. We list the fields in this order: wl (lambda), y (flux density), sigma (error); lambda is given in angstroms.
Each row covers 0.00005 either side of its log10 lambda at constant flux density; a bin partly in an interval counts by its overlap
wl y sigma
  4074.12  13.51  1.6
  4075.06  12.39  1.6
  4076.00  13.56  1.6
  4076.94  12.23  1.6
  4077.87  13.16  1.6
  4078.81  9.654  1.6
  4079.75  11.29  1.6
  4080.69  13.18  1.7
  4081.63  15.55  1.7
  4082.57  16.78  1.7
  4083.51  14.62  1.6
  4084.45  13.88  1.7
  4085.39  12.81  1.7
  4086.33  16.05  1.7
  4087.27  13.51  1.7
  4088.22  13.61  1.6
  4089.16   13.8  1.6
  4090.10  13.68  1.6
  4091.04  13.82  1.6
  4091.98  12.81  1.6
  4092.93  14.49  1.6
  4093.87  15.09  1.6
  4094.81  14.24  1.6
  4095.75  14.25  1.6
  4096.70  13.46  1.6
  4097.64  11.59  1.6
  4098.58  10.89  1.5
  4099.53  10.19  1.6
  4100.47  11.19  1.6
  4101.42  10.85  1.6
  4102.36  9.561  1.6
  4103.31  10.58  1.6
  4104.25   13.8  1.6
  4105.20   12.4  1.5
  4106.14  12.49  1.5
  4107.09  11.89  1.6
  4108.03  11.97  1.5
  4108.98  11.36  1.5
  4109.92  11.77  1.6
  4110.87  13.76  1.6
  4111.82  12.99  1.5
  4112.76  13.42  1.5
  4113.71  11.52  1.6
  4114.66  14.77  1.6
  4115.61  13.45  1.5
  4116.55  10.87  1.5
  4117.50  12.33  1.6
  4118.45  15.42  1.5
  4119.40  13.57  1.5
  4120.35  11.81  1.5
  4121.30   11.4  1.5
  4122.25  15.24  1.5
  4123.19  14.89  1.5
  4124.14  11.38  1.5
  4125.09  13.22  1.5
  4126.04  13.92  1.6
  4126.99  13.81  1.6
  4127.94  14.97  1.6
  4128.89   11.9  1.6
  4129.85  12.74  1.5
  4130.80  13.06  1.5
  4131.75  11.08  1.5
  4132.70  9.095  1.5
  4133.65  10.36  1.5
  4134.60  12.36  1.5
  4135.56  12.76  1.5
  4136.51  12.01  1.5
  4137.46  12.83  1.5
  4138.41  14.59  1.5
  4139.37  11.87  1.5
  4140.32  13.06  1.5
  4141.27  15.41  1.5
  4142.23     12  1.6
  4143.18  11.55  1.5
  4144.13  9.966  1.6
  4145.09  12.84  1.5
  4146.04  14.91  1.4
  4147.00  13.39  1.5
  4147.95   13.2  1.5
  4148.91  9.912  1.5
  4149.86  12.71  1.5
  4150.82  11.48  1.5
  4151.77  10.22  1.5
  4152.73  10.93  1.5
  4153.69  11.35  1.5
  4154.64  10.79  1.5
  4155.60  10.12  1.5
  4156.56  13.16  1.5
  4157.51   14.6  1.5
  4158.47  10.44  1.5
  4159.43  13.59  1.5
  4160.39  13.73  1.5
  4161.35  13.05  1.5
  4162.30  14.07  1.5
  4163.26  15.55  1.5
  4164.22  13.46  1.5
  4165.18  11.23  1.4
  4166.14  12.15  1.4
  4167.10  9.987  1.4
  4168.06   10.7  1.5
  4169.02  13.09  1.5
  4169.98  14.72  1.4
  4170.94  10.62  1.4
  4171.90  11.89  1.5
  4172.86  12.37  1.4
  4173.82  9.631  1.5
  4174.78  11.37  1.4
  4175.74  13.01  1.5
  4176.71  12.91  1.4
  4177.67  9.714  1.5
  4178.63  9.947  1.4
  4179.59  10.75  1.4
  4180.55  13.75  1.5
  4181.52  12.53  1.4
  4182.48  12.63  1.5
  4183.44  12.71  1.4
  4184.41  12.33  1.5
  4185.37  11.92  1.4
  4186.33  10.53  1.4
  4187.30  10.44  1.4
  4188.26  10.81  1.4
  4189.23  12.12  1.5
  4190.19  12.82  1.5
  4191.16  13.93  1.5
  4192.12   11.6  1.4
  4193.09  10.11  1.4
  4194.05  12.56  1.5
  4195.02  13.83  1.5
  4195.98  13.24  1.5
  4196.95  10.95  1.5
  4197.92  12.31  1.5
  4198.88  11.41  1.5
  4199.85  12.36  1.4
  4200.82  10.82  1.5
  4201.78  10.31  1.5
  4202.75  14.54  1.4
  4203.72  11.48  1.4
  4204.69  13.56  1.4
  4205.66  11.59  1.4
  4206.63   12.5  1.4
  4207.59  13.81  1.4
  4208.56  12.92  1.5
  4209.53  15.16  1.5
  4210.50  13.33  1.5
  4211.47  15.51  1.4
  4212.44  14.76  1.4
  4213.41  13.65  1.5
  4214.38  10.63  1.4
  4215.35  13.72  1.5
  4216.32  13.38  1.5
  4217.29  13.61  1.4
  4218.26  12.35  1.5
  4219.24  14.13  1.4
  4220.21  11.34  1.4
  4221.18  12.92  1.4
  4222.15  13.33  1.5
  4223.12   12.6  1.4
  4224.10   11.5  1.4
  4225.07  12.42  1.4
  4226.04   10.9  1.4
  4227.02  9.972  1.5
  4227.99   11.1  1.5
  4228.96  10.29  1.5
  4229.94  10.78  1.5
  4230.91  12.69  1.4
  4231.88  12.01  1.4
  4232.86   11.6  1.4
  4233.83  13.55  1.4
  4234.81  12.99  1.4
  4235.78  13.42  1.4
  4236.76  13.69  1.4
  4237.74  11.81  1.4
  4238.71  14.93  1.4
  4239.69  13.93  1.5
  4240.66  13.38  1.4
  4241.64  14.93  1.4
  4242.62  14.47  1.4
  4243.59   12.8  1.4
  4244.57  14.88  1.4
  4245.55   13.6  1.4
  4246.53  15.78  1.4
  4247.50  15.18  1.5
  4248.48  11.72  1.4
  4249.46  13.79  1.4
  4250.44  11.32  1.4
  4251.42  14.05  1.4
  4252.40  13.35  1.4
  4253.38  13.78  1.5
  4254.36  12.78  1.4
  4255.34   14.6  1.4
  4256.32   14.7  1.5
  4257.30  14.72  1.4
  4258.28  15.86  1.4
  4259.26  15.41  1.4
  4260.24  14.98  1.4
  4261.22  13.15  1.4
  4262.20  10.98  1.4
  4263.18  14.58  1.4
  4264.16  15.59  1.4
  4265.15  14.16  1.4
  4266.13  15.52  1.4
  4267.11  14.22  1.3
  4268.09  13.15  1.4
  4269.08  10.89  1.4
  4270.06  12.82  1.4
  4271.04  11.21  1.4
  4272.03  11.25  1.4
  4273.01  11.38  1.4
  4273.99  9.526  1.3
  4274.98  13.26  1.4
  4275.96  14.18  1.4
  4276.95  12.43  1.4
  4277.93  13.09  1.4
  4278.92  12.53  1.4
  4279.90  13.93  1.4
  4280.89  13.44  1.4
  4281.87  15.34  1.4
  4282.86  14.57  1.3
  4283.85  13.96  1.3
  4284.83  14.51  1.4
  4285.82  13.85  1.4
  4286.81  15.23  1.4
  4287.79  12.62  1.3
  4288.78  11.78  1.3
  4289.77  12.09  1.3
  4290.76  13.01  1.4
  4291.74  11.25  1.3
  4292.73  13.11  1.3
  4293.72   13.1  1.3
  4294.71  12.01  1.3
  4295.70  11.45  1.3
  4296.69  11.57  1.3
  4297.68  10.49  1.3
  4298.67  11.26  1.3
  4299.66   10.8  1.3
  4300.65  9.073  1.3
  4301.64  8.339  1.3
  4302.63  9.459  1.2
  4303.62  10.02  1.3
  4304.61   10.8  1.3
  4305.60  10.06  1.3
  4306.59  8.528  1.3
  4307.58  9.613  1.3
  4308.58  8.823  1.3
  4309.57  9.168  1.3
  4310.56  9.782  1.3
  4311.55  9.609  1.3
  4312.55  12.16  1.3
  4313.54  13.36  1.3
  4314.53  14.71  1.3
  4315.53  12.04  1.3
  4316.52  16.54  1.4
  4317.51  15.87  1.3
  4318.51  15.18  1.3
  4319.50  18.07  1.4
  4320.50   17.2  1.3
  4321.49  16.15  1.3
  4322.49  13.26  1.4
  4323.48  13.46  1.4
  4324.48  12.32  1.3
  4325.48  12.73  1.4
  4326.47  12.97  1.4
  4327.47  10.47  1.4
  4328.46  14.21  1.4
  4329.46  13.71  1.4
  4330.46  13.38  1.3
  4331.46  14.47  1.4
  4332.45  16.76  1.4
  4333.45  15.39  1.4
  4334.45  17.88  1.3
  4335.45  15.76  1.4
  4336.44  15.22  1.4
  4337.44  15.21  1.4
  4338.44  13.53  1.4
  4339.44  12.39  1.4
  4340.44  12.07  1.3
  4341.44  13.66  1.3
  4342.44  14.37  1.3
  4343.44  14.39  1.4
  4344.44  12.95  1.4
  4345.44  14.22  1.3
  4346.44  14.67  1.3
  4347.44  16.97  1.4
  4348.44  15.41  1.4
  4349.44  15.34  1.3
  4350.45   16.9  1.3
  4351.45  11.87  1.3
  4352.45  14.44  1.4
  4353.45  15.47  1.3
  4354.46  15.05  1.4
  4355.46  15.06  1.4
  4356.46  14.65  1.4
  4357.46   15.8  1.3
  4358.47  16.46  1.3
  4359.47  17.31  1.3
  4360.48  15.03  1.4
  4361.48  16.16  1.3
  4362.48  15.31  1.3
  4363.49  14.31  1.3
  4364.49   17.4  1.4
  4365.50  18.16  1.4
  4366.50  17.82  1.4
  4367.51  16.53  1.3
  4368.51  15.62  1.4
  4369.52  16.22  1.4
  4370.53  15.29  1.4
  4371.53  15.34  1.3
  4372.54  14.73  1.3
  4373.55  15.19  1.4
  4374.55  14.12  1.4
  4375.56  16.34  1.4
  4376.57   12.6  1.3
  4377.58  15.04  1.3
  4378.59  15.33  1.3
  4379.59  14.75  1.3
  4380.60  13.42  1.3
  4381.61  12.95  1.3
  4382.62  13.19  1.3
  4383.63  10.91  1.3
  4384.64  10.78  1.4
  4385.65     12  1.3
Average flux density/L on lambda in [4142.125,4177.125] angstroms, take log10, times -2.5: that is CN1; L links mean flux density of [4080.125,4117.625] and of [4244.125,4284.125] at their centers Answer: 0.09 mag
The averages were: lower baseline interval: 13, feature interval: 12.2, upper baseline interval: 13.5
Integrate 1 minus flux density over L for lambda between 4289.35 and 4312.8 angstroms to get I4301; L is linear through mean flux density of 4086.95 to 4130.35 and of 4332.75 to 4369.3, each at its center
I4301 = 6.6 angstroms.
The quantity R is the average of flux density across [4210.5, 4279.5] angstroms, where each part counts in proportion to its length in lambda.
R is 13.1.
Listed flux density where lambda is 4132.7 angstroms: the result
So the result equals 9.095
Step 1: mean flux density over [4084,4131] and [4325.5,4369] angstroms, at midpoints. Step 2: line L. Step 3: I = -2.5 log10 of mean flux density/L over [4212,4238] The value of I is 0.13 mag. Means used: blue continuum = 12.9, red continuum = 15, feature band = 12.4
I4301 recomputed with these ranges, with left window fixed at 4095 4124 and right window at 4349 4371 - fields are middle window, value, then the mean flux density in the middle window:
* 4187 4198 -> 1.19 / 12.1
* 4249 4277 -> 2.09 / 13.4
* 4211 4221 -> 0.40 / 13.3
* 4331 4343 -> 0.55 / 14.7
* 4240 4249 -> 0.09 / 14.1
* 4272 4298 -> 3.41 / 12.8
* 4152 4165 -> 0.50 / 12.6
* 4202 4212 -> 0.27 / 13.4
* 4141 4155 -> 1.04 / 12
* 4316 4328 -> 0.57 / 14.5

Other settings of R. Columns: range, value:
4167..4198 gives 11.9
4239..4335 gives 13.1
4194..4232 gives 12.5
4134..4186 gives 12.2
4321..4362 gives 14.6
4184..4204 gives 11.9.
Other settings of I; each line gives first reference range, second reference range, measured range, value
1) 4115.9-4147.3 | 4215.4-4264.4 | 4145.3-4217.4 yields 0.055 mag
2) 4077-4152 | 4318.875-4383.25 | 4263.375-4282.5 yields 0.088 mag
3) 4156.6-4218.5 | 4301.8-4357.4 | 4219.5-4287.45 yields -0.022 mag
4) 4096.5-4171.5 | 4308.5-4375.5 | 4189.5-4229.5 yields 0.058 mag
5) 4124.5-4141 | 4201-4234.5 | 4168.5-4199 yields 0.055 mag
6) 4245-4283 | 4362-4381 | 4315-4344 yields 0.019 mag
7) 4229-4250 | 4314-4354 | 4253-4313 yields 0.124 mag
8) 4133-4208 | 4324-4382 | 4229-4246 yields -0.002 mag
